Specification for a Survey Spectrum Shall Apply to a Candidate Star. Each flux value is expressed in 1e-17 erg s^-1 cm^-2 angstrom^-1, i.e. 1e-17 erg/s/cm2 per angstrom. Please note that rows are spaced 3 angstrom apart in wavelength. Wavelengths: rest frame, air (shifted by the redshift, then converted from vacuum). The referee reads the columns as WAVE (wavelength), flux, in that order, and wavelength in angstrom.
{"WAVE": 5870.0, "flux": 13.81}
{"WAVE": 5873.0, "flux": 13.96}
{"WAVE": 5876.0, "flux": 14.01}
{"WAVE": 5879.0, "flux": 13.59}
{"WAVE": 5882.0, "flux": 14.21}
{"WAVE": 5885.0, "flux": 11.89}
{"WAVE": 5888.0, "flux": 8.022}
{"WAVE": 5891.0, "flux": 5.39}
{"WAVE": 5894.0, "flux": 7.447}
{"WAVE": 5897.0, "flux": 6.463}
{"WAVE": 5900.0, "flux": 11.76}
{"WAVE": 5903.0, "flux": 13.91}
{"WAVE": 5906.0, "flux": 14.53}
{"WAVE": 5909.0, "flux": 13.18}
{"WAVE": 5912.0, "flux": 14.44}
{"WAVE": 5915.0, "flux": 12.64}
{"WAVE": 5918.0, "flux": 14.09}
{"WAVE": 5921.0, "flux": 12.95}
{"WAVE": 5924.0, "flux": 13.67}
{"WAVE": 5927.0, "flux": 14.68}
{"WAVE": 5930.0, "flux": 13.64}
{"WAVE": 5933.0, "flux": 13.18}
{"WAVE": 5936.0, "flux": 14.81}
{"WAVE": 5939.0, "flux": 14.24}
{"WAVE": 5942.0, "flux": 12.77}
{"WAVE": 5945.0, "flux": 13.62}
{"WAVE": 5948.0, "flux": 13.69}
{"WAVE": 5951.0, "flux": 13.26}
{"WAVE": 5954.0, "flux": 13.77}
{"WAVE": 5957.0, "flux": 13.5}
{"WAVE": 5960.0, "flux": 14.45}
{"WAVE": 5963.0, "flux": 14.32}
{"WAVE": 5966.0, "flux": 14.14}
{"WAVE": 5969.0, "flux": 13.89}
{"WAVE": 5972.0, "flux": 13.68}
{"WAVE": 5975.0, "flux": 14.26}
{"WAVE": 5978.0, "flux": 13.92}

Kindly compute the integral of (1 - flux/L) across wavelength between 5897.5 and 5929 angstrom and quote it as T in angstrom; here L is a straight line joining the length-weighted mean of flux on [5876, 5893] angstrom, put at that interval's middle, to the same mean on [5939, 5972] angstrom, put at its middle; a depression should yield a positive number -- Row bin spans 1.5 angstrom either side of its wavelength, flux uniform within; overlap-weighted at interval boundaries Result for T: -3.5 angstrom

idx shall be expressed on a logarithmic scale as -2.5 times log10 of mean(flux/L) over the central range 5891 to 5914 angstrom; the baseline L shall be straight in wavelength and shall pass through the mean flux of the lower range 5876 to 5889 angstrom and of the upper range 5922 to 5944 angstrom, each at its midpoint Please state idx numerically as 0.15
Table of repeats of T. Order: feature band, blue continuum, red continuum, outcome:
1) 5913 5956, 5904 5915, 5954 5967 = 0.9 angstrom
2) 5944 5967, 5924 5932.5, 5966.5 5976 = 0.2 angstrom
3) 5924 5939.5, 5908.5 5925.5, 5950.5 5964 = -0.5 angstrom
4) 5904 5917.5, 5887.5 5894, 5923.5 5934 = -4.4 angstrom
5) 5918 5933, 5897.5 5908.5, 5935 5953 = -0.5 angstrom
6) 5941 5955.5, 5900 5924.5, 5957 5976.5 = 0.5 angstrom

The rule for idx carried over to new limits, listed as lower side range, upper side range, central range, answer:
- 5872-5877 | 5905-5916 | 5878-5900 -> 0.40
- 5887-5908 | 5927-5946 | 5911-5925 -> -0.14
